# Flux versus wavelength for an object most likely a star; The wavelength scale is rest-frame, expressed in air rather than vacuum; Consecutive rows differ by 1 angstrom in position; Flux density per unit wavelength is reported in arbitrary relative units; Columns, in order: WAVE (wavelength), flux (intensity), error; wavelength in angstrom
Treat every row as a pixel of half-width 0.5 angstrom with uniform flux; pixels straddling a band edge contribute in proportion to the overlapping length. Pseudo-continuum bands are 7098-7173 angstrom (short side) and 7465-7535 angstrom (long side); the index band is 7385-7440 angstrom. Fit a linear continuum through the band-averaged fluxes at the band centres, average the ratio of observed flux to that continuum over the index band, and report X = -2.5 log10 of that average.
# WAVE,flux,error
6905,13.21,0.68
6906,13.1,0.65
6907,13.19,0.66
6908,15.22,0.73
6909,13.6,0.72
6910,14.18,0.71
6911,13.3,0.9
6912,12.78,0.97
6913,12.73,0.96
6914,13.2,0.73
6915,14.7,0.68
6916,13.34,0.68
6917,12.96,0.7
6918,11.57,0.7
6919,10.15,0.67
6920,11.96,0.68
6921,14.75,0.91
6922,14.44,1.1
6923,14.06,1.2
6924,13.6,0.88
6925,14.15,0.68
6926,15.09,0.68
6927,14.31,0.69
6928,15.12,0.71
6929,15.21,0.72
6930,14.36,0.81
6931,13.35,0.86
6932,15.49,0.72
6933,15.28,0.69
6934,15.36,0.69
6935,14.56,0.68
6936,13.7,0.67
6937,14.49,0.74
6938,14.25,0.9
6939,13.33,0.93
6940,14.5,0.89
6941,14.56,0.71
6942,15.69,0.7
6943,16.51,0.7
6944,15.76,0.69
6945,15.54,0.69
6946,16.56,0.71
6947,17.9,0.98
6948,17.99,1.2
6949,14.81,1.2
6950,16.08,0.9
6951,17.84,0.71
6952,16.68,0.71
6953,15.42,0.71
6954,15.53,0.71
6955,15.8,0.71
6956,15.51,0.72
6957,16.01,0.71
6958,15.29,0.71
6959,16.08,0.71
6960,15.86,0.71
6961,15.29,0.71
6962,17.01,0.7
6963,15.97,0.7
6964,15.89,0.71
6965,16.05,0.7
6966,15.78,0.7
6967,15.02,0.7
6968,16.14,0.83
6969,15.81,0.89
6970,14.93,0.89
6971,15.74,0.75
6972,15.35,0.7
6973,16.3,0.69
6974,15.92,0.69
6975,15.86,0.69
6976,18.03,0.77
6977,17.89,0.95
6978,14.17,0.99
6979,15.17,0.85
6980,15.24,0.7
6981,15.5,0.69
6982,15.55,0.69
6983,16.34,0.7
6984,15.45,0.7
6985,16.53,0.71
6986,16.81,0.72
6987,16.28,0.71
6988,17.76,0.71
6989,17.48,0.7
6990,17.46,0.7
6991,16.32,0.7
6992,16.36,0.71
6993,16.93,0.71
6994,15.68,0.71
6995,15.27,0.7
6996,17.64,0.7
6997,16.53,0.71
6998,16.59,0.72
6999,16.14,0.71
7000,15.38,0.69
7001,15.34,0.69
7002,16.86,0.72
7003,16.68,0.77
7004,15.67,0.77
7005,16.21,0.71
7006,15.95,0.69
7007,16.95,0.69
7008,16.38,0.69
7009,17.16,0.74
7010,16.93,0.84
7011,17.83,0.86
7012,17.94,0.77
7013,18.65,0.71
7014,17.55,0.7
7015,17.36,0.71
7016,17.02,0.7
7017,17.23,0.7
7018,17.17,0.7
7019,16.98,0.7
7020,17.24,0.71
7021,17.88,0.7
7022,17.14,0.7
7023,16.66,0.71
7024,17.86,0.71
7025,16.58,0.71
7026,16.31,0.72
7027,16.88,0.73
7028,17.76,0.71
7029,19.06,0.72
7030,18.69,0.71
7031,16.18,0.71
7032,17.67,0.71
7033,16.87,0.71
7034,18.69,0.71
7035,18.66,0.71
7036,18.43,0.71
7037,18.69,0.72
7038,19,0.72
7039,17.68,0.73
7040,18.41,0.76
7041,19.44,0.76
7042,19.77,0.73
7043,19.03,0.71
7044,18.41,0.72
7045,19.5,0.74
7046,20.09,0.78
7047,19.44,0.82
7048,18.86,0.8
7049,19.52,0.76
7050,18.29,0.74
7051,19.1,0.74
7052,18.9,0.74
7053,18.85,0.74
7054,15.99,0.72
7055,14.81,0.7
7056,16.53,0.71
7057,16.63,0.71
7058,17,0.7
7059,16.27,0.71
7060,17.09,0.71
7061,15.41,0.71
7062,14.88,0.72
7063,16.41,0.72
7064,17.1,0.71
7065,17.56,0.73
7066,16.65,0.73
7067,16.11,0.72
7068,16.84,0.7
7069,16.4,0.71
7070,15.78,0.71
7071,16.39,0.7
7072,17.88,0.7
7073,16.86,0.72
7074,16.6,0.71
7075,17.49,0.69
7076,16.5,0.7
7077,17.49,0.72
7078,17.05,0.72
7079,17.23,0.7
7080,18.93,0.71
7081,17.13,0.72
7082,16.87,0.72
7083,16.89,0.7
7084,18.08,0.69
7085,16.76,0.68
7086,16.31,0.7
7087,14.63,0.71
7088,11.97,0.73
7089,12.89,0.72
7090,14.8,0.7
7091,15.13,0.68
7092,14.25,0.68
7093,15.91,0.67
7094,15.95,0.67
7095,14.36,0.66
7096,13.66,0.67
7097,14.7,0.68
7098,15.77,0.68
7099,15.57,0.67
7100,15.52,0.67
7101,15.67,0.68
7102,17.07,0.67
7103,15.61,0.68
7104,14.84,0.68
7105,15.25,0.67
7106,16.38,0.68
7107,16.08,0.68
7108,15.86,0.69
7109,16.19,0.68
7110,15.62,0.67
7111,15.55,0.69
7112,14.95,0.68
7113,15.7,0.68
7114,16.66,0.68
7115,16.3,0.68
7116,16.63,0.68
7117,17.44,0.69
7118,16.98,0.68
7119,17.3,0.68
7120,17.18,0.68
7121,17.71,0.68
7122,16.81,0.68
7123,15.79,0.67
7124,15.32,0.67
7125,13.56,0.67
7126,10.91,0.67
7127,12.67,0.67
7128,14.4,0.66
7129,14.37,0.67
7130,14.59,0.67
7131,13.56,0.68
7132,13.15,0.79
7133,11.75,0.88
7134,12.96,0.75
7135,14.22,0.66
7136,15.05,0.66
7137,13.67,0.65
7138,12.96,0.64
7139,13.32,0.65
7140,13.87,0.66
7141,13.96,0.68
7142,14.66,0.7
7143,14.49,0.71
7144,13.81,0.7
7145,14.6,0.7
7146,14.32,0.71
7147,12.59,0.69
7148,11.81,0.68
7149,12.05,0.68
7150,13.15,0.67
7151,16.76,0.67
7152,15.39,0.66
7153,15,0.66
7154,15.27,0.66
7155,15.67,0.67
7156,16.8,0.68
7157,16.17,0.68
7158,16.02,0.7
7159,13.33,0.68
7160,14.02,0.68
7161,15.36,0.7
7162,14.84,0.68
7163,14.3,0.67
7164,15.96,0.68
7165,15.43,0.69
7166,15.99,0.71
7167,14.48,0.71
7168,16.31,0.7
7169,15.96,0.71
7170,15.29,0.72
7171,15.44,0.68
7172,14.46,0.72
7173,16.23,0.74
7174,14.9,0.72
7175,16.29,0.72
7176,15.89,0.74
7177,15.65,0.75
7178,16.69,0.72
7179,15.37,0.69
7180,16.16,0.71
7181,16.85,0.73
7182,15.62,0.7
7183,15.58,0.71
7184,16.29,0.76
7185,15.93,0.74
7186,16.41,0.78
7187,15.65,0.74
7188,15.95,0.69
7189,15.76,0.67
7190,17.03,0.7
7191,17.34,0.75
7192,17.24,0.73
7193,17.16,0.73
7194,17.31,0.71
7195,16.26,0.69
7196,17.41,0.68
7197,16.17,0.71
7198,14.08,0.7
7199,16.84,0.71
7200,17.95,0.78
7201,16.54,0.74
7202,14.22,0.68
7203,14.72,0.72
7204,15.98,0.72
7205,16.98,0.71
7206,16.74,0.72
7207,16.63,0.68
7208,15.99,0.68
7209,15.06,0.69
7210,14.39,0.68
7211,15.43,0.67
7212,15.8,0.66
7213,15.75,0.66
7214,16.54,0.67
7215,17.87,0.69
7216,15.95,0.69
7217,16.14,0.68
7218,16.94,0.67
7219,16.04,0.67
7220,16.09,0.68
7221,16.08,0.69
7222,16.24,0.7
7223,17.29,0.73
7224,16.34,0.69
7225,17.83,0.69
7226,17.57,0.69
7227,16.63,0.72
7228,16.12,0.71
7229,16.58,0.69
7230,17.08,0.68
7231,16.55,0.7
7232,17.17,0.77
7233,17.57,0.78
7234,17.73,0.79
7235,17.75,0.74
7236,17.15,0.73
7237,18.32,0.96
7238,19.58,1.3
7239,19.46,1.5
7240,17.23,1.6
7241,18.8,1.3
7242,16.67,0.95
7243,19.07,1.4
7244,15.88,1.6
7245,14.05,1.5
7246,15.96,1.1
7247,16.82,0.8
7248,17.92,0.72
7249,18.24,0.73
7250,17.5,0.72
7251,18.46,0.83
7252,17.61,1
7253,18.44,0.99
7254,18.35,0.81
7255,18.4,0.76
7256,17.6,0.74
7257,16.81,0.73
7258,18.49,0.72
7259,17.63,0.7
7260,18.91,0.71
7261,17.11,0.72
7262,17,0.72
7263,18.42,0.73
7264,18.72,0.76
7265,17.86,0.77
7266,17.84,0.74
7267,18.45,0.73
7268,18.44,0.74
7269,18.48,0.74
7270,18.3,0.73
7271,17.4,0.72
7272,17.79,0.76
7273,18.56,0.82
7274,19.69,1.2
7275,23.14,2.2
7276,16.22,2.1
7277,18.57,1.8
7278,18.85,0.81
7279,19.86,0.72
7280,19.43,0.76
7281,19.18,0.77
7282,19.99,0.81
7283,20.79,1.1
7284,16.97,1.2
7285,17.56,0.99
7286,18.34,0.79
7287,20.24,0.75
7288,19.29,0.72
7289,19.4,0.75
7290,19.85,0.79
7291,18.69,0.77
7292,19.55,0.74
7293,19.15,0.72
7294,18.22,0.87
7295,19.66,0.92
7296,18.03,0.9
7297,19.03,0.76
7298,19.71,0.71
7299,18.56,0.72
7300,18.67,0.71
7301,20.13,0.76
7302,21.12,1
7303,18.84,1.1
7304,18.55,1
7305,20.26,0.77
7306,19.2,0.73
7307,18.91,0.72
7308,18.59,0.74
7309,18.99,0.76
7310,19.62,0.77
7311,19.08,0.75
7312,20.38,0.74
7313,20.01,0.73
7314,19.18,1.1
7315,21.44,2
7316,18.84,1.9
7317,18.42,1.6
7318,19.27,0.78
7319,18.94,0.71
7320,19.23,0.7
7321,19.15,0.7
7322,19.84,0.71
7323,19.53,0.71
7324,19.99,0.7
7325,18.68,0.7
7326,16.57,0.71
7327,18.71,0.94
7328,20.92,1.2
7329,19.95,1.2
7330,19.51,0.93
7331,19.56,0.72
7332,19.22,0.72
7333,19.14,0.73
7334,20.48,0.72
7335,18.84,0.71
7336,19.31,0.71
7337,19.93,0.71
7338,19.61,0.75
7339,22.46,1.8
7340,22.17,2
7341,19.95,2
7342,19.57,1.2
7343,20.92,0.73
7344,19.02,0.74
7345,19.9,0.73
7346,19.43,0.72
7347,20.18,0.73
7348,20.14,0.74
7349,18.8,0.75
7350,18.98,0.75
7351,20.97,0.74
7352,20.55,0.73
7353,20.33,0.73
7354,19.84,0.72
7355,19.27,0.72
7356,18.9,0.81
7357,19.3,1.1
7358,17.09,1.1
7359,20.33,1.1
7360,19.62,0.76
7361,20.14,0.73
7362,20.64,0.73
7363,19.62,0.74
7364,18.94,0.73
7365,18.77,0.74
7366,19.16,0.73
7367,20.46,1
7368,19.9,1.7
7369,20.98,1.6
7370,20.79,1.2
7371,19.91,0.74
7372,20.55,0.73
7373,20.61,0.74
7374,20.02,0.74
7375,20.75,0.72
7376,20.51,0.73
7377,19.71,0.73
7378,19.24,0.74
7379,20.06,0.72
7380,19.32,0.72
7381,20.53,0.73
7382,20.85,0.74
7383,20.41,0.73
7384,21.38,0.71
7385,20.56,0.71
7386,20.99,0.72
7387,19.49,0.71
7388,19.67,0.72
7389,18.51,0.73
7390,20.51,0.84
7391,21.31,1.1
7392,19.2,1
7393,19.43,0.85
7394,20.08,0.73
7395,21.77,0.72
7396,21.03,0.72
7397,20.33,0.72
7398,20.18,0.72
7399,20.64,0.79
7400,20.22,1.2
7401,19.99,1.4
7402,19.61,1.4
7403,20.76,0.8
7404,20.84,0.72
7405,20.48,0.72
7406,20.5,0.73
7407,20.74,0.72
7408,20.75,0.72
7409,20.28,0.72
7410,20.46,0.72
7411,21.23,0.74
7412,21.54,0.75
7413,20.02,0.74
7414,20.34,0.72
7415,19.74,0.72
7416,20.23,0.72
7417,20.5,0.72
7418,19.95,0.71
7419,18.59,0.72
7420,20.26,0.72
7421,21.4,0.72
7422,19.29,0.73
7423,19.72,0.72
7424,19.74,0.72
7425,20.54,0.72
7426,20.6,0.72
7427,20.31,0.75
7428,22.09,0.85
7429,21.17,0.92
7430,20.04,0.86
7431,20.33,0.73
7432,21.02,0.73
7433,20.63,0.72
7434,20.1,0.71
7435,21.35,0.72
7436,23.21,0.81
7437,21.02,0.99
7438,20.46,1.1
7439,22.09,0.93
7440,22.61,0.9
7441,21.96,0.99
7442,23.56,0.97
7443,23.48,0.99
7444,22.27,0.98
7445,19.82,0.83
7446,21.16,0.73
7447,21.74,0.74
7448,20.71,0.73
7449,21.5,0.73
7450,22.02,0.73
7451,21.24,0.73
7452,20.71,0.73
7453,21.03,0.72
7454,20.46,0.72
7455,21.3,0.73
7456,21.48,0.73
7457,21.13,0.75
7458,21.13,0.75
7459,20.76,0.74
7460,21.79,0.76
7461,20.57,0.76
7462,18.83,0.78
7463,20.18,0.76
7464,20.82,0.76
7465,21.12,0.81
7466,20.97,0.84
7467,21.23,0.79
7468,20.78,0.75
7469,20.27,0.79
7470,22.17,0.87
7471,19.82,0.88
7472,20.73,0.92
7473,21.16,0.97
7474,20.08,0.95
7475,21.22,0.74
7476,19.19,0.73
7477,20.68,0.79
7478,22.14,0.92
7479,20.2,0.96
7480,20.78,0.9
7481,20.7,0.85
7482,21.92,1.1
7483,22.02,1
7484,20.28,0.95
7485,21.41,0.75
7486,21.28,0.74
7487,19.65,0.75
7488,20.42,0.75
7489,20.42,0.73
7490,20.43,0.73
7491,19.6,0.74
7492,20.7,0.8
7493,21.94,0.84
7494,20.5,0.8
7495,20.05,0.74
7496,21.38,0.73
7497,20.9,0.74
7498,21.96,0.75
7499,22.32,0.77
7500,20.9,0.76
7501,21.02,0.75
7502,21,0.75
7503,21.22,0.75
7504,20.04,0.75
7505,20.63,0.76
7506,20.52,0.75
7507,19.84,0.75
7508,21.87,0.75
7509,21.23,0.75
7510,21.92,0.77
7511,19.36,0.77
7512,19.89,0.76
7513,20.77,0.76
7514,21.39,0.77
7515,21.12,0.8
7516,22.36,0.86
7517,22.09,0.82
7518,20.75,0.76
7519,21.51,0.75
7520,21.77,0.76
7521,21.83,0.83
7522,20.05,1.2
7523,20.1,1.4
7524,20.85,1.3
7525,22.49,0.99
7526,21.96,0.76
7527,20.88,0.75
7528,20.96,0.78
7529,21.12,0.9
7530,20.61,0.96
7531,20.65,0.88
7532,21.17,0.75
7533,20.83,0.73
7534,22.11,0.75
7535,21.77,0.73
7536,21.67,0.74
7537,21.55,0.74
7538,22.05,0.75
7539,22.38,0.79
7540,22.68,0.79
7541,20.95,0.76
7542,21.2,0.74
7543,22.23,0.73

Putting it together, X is -0.05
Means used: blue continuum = 15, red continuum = 21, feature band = 20.5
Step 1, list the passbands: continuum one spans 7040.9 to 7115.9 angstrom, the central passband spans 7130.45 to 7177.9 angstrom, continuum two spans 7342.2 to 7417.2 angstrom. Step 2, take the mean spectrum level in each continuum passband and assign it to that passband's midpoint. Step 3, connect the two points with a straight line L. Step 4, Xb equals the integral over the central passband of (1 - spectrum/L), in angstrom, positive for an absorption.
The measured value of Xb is 7.7 angstrom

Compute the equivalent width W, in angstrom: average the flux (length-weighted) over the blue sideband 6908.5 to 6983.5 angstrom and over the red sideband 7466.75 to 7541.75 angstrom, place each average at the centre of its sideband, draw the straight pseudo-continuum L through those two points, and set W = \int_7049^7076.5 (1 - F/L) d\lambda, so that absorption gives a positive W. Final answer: -0.9 angstrom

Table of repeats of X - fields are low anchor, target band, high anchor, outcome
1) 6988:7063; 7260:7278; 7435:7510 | 0.06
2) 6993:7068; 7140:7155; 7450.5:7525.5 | 0.28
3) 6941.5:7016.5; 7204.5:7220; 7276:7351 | 0.15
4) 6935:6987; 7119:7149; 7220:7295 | 0.21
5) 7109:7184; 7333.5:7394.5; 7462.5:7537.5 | -0.07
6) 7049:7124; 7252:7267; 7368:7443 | 0.04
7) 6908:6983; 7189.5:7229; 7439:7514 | 0.10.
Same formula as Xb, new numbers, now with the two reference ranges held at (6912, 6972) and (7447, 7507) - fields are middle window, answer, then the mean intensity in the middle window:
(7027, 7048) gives -3.3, 18.5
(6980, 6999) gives -1.1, 16.4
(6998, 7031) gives -2.6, 17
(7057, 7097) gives 0.7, 16.2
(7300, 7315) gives -0.4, 19.5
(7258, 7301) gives -0.1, 18.8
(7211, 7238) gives 1.9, 16.8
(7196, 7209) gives 1.3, 16.1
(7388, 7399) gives -0.2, 20.2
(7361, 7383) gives -0.4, 20.1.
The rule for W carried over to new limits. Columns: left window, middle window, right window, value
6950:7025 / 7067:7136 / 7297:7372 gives 7.2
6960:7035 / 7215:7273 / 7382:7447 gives 4.7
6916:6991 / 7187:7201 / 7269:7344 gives 1.1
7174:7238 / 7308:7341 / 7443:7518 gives -2.2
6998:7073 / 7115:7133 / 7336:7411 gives 2.9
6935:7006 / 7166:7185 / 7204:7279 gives 1.4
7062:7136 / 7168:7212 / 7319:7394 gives 2.9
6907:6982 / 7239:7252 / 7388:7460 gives 0.9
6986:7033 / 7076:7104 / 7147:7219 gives 1.0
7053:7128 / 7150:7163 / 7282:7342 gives 1.3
